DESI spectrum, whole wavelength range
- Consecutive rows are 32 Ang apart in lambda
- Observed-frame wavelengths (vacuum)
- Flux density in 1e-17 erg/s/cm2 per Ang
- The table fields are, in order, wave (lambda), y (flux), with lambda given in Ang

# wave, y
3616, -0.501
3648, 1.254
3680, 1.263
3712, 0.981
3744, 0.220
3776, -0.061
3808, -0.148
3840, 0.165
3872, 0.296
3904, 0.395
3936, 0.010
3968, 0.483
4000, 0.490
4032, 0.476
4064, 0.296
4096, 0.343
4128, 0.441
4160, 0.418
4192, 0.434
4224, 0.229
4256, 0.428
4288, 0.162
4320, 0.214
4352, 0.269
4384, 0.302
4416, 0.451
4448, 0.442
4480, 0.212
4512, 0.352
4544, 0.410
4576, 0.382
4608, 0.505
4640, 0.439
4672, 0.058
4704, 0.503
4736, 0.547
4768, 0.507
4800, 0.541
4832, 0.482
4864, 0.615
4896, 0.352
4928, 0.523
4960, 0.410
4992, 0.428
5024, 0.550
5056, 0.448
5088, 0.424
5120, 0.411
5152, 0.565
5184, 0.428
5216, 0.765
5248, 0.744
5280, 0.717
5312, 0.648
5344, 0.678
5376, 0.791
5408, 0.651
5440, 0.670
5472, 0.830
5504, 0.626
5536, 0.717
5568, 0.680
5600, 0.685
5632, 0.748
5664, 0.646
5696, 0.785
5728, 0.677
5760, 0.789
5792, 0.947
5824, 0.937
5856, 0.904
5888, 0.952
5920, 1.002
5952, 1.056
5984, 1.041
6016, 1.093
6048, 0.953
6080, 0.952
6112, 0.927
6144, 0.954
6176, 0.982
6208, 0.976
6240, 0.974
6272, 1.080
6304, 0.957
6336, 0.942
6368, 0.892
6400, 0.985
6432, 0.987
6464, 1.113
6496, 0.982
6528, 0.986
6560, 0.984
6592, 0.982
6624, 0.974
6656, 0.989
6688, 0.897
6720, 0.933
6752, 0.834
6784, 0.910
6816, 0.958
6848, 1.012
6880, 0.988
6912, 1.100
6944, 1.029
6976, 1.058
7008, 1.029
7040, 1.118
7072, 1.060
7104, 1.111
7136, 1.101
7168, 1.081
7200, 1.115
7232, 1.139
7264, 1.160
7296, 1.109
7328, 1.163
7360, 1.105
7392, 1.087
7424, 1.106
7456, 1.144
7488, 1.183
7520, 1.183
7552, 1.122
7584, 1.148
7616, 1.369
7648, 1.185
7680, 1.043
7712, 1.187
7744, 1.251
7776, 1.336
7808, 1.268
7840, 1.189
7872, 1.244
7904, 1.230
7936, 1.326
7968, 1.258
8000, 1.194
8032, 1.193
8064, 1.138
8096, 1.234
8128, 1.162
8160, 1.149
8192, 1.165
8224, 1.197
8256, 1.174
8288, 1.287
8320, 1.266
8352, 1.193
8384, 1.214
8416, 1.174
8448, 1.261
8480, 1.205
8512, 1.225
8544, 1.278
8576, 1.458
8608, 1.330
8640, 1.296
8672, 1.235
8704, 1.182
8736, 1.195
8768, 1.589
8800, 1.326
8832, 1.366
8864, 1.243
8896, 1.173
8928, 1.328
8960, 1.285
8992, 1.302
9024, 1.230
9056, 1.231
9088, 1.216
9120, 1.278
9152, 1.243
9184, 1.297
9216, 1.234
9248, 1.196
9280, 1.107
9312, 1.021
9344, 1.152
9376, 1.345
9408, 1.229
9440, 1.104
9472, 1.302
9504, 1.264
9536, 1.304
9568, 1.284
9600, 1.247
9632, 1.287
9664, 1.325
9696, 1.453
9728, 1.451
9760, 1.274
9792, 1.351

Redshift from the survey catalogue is 0.30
